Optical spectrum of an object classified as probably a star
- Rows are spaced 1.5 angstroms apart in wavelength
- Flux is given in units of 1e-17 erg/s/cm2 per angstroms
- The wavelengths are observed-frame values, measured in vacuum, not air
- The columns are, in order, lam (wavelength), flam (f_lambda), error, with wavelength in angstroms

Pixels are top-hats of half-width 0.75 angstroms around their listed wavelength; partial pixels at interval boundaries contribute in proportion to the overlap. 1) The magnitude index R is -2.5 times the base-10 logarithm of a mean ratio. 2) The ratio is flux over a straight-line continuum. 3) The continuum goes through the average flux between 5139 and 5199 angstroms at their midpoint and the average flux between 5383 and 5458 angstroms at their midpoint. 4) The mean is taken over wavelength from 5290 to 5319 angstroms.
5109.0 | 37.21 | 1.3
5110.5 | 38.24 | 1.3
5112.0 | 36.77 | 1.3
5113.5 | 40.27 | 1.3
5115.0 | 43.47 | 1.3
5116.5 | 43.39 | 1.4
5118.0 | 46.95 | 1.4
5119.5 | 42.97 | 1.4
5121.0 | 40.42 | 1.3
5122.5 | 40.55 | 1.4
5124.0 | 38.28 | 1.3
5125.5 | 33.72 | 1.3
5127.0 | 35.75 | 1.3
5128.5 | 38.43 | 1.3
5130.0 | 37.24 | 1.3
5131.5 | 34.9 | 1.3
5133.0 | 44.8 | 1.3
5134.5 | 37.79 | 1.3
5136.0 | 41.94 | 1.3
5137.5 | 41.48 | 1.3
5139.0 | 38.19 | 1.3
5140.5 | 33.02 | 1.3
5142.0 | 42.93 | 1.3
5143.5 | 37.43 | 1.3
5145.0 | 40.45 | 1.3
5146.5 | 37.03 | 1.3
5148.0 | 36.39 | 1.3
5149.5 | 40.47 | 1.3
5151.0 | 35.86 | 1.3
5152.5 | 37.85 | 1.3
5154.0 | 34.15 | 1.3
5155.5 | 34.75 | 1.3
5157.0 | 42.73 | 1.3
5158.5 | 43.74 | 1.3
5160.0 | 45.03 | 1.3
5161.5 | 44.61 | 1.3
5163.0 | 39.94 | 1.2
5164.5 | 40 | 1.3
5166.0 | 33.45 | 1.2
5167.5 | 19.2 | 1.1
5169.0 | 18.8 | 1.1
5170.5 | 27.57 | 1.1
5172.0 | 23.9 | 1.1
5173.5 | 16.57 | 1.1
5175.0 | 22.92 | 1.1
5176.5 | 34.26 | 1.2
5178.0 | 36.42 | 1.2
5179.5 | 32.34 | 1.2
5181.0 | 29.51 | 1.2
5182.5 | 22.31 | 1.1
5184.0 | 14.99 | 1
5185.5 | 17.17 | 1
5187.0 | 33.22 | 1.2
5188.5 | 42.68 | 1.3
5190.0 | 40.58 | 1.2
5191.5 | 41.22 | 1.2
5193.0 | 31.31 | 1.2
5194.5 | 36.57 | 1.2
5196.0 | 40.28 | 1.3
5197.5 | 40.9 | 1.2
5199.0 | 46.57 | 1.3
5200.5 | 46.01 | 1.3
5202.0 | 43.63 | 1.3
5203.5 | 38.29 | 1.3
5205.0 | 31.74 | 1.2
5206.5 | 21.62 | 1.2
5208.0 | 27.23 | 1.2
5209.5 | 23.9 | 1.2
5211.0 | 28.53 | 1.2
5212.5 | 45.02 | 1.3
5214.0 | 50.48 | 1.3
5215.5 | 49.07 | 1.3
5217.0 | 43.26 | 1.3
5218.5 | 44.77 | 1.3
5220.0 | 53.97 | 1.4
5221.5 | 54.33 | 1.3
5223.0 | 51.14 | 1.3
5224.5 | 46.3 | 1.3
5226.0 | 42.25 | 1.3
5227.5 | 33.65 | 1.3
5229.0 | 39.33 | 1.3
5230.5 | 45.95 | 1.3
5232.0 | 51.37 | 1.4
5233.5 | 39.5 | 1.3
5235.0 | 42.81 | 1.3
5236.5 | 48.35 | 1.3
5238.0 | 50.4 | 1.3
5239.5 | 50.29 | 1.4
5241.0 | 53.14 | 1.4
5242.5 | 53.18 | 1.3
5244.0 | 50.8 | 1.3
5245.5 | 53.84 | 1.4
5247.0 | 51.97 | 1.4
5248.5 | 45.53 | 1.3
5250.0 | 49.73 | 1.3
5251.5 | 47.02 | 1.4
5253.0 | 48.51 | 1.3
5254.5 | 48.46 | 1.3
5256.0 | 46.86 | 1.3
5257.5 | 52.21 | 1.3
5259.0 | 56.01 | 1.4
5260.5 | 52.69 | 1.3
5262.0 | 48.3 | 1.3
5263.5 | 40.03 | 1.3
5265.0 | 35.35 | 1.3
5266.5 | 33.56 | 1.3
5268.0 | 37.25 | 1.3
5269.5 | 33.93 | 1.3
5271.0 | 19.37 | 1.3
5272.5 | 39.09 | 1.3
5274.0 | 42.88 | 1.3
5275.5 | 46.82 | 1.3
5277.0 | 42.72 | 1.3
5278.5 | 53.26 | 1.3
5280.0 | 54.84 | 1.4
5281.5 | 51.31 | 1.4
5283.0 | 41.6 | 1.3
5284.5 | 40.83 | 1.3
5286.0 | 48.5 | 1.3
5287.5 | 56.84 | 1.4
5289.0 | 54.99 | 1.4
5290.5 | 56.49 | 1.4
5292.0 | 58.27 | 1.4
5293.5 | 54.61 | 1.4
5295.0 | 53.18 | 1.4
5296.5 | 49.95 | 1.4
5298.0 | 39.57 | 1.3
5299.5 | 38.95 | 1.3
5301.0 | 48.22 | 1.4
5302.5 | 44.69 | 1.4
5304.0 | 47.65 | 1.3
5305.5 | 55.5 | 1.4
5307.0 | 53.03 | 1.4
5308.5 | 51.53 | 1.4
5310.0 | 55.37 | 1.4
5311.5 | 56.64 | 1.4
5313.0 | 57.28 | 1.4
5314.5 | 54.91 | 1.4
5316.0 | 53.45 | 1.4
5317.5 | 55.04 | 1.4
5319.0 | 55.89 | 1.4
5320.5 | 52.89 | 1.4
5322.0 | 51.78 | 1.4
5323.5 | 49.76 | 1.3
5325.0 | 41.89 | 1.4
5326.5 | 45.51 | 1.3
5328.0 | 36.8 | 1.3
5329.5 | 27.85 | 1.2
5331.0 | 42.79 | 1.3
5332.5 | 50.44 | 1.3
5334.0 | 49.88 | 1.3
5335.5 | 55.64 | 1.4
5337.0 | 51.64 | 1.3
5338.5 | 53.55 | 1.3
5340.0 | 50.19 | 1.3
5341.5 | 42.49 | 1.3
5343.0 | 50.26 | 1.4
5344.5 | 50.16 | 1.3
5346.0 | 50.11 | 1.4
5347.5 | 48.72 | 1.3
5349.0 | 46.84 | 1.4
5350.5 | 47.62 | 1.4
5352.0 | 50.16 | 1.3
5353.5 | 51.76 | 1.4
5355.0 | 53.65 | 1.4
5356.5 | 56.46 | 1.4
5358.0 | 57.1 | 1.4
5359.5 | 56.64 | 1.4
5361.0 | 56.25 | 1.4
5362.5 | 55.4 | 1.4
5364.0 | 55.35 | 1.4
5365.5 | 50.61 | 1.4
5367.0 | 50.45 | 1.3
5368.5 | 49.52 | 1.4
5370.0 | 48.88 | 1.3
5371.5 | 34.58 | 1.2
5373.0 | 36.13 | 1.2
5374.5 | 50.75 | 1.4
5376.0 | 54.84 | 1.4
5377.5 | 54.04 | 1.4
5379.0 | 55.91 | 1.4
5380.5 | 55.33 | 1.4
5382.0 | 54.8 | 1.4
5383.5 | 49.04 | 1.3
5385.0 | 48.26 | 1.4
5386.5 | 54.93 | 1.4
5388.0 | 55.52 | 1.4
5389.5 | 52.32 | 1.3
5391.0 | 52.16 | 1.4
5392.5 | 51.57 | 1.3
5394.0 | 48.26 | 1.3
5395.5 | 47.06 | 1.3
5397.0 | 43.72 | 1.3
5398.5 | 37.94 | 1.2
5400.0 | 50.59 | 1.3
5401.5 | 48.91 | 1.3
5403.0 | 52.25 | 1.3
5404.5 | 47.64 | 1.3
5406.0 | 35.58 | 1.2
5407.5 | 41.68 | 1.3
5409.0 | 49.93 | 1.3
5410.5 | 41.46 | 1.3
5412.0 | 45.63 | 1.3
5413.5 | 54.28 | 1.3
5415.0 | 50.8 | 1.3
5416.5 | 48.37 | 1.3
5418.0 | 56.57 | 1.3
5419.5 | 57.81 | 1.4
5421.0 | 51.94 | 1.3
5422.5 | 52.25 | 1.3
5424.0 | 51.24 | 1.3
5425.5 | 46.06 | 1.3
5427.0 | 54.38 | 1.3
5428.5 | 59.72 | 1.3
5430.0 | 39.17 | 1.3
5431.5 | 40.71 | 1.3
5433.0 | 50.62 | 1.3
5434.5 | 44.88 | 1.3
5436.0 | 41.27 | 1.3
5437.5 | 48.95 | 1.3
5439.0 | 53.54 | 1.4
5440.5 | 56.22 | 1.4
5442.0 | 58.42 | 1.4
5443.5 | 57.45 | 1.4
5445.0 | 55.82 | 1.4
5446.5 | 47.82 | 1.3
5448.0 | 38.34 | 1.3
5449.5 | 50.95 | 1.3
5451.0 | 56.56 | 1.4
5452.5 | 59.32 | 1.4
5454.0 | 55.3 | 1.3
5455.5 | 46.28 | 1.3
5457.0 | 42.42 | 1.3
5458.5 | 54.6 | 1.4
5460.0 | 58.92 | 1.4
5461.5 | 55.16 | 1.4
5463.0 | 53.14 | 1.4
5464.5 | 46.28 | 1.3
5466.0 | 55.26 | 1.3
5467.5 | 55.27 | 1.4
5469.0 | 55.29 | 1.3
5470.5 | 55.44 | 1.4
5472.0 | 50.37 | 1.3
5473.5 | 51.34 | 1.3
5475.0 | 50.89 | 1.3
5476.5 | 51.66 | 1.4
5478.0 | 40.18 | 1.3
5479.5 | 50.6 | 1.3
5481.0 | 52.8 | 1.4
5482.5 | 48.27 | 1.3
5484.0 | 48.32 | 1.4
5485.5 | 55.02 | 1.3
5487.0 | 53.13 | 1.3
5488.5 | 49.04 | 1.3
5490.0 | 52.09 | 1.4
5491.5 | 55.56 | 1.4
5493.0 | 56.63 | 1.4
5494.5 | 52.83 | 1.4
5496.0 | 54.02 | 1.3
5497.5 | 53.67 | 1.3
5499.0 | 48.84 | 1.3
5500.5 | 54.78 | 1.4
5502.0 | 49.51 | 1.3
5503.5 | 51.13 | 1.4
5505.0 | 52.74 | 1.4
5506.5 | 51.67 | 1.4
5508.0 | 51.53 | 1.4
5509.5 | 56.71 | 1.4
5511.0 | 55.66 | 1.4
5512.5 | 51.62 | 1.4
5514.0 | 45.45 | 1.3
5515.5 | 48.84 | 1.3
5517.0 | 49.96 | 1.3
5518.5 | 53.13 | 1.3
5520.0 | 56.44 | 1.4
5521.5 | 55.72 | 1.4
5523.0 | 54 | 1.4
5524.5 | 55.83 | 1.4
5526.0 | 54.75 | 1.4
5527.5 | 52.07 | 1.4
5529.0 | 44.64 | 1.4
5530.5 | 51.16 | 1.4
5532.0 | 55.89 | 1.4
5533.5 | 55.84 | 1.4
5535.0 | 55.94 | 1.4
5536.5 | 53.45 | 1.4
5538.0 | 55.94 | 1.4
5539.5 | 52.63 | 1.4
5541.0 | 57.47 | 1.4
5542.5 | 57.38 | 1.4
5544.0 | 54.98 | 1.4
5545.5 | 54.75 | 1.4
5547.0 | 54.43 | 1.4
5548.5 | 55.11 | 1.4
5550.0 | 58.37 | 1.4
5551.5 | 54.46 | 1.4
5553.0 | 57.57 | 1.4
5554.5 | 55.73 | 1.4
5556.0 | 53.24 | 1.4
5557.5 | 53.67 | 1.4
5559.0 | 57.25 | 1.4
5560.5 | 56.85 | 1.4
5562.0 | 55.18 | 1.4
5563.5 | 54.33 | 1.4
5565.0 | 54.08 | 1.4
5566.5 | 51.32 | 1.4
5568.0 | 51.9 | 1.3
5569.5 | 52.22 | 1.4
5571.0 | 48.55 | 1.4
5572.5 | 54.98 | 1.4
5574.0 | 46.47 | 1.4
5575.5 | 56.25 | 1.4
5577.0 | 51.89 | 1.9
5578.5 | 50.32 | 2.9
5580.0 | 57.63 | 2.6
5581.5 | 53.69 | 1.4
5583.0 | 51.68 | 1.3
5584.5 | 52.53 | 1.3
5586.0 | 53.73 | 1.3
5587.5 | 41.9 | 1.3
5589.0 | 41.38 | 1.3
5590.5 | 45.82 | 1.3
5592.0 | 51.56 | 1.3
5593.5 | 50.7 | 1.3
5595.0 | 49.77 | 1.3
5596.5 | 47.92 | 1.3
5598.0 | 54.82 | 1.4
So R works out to -0.216 mag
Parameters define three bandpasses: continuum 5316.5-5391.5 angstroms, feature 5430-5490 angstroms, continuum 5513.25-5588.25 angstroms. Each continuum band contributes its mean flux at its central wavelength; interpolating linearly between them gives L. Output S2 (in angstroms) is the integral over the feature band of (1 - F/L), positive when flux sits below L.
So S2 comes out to 1.0 angstroms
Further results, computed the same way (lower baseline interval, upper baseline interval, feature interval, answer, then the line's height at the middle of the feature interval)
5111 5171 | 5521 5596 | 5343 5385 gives -4.52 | 46.1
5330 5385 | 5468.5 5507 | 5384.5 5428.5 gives 1.37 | 51.1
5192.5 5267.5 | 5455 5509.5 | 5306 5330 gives -1.77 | 46.8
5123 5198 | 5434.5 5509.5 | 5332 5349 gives -2.05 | 44.7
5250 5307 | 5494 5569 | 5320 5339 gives 0.50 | 48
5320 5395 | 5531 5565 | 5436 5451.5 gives 0.18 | 52.4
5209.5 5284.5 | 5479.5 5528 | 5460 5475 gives -0.50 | 51.5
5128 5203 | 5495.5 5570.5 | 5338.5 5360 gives -3.05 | 44.6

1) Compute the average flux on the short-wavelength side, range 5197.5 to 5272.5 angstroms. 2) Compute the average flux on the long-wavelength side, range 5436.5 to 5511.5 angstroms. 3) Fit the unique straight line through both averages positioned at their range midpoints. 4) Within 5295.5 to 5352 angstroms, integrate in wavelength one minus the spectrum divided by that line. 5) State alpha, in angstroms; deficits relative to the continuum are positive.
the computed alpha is -2.6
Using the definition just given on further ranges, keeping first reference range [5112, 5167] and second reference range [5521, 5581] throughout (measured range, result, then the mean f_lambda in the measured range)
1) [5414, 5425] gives -0.7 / 52.6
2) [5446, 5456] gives -0.1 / 50.8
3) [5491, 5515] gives -0.1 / 52.6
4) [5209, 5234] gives -1.0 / 43.9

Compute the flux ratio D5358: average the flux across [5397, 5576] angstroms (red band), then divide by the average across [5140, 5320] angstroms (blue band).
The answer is 1.22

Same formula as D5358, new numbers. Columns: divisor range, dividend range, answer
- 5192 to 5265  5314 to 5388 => 1.13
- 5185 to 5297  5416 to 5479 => 1.16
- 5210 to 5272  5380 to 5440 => 1.08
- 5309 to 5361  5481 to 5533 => 1.04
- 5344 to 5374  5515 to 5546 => 1.07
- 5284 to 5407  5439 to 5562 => 1.06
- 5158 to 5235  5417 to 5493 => 1.40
